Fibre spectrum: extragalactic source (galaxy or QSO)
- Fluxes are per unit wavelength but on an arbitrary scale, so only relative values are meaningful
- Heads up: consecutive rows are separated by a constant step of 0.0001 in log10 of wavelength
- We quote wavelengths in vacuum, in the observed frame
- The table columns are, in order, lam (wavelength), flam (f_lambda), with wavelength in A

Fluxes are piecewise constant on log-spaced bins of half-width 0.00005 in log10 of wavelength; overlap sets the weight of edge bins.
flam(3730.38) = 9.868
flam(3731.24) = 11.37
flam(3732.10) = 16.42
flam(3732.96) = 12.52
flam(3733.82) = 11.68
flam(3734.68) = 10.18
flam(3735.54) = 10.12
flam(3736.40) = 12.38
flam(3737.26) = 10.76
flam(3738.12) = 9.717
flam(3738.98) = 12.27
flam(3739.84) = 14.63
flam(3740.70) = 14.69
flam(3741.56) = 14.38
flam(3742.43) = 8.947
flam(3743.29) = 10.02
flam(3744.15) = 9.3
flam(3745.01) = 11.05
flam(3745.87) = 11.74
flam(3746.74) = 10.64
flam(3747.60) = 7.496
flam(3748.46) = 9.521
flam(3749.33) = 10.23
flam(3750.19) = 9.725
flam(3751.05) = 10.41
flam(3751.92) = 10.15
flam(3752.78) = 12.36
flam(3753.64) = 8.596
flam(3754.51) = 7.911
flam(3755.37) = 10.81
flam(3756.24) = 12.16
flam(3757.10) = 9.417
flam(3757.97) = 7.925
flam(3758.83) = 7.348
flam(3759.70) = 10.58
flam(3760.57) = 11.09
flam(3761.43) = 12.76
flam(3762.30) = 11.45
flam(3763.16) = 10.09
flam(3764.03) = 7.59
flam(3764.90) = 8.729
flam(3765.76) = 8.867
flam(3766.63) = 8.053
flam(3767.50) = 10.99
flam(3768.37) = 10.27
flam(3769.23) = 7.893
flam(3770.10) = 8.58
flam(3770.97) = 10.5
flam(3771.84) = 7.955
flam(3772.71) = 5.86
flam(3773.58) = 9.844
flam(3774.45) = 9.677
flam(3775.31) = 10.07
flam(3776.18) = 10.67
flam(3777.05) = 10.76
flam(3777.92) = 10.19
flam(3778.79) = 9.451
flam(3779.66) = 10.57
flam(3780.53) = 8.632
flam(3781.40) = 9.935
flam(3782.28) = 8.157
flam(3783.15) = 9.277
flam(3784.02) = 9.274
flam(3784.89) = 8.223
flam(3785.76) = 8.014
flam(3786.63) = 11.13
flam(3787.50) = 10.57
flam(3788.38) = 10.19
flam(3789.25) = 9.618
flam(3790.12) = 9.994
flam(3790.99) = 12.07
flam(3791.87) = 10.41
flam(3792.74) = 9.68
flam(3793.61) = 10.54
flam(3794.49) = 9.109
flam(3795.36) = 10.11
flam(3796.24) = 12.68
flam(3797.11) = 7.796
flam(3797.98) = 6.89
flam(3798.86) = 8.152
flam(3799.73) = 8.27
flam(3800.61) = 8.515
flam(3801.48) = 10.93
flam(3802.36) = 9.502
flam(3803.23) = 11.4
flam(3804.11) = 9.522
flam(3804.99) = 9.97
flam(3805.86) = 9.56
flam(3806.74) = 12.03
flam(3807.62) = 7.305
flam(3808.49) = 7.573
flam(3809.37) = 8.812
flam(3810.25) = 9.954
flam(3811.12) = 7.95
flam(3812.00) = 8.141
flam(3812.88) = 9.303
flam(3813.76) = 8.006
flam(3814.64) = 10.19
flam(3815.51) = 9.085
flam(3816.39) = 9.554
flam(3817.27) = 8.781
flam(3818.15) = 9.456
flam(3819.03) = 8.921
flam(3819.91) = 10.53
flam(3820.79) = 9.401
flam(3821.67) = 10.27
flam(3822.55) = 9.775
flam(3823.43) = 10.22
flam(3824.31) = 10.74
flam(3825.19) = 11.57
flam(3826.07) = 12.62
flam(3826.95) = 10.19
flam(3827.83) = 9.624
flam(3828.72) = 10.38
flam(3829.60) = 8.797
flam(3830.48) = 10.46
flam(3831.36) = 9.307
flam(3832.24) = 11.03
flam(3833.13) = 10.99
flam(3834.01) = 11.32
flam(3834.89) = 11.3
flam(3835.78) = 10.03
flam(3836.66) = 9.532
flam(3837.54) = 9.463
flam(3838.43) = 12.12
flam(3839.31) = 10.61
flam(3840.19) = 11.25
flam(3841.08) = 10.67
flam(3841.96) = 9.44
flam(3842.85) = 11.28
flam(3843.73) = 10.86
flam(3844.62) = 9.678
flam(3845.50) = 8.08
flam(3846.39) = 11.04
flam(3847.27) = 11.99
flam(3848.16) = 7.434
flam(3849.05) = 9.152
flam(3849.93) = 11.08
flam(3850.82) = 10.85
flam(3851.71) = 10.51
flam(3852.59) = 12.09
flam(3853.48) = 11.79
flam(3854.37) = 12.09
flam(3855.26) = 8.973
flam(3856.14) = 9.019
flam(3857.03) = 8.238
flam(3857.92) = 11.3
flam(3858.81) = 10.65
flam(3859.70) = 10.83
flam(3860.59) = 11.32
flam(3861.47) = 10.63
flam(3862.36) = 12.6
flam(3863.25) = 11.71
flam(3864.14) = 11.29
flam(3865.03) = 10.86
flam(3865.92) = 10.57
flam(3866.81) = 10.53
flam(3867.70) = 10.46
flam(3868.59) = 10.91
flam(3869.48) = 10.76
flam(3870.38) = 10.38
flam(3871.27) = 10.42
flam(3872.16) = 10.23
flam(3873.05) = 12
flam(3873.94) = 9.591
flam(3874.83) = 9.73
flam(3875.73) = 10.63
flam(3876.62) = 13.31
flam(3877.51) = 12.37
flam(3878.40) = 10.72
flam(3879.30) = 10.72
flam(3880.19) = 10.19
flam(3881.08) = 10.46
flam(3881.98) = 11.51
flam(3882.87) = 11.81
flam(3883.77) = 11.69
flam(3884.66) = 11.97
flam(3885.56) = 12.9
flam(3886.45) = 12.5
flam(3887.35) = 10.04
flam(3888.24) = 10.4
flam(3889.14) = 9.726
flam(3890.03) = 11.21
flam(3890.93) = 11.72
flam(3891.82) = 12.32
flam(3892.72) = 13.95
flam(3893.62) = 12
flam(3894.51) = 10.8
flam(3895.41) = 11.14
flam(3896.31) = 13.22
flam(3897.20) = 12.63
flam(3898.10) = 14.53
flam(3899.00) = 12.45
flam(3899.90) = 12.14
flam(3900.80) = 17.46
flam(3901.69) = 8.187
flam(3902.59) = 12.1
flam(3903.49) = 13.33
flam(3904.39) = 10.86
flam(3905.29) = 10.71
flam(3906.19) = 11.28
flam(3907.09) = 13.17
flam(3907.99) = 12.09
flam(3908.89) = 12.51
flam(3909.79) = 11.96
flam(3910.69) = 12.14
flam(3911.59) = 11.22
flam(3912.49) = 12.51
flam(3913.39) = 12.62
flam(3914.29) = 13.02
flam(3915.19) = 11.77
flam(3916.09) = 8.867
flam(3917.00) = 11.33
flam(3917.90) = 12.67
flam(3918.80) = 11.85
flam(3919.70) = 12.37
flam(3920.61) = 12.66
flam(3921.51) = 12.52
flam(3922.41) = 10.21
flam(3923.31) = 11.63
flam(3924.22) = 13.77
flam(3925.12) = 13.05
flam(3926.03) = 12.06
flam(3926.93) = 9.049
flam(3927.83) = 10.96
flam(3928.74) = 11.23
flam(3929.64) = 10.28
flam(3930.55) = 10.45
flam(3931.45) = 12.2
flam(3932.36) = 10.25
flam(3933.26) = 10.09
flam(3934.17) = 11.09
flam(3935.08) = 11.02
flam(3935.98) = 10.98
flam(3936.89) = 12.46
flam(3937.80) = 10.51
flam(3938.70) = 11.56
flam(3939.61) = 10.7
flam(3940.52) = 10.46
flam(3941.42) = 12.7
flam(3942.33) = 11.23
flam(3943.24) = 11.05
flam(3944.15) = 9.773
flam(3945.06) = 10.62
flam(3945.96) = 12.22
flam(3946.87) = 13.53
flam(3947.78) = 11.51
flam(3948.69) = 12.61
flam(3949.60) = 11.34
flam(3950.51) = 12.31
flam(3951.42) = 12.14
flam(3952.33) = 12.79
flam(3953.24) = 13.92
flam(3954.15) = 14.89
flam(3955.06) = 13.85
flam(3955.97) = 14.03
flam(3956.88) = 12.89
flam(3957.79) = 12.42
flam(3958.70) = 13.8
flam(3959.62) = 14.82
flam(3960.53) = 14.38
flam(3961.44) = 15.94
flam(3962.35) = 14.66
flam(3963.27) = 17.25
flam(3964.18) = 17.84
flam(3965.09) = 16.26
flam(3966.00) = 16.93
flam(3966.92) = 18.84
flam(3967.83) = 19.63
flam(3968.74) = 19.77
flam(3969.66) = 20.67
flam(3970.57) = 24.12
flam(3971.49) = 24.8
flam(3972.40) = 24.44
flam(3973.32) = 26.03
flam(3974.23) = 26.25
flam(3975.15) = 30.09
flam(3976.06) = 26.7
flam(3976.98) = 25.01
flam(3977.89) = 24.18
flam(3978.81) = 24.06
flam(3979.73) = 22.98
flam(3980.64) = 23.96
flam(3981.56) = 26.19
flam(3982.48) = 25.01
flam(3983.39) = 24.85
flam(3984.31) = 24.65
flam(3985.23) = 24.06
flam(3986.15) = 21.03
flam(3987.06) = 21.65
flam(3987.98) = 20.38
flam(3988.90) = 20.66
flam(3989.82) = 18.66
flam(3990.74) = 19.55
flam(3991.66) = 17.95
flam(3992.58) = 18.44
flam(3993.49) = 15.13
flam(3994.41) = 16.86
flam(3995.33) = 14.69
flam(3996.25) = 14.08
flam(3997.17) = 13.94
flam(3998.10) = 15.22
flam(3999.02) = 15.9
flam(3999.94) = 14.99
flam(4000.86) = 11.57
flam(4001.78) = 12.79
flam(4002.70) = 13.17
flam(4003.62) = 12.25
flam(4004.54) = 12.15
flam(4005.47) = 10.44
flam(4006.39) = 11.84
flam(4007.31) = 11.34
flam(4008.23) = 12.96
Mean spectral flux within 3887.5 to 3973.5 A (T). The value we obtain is 13.1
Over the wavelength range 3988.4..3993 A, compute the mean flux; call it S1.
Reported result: 19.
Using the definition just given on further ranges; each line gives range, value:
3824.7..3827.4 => 11.5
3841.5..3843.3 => 10.4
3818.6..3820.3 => 9.7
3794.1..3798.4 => 9.34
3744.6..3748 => 10.2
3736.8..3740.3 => 11.9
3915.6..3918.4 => 11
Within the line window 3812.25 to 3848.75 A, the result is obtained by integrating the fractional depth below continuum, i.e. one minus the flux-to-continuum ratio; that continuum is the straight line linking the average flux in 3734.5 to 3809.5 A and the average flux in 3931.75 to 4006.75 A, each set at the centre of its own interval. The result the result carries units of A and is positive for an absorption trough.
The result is 5.4 A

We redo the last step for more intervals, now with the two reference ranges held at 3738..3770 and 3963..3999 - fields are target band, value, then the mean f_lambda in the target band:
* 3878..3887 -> 2.7 A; 11.4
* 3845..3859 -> 4.4 A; 10.3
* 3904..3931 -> 9.5 A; 11.7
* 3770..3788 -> 3.2 A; 9.41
